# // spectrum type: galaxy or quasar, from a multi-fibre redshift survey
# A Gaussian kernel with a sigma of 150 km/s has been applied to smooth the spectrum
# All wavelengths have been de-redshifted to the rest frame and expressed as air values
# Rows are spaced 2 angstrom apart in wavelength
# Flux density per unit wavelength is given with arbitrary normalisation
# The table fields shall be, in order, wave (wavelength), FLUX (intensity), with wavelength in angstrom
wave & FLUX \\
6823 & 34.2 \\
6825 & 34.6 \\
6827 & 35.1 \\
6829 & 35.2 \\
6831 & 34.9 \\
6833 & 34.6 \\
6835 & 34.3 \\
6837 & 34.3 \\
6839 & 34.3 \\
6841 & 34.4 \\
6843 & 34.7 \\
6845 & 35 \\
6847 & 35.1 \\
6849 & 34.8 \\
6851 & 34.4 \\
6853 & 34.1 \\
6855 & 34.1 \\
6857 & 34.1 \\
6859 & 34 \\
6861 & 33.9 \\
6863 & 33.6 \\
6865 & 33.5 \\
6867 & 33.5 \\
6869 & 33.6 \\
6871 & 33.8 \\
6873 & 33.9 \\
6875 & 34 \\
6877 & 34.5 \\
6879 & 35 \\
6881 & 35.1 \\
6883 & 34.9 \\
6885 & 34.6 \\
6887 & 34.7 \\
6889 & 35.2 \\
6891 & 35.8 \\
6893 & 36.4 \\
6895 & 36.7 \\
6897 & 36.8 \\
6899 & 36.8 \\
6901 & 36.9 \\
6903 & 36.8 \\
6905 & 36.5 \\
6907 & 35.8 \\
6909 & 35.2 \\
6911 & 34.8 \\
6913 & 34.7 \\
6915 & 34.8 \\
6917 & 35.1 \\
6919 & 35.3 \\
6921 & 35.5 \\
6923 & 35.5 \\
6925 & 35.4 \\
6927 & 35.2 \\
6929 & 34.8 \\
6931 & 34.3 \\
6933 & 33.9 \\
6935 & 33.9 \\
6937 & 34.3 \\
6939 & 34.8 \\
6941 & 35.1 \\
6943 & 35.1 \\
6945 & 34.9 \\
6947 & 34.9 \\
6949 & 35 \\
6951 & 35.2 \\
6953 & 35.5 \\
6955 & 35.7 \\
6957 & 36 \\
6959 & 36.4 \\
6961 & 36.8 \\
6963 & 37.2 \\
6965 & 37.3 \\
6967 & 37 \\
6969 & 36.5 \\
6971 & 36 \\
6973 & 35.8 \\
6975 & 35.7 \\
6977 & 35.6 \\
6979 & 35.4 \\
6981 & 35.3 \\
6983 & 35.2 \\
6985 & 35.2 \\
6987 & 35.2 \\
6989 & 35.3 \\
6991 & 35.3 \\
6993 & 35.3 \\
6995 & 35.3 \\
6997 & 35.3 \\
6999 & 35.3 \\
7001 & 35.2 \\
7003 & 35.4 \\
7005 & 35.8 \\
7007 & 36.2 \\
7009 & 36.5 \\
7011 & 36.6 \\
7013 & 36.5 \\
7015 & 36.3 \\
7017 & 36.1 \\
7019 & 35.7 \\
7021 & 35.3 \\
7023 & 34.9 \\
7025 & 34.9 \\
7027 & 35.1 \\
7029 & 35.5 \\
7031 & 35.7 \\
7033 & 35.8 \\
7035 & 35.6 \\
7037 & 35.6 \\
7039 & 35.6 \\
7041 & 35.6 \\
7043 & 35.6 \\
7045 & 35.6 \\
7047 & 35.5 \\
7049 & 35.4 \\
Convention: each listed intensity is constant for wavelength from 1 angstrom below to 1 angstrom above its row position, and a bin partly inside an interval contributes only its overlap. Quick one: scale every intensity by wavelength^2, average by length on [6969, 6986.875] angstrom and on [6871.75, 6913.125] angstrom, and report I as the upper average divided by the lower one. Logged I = 1.03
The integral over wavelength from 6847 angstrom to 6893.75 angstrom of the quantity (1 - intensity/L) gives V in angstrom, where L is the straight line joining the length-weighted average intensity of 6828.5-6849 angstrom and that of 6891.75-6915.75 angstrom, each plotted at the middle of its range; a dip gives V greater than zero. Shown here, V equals 1.2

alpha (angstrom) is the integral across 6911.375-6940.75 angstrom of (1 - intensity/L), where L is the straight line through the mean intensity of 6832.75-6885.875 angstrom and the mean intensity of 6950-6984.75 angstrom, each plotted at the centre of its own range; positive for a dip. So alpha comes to 0.4 angstrom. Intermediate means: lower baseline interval 34.3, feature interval 34.8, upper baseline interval 36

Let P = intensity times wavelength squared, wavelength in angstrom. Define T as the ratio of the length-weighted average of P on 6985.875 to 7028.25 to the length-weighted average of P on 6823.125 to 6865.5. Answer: 1.08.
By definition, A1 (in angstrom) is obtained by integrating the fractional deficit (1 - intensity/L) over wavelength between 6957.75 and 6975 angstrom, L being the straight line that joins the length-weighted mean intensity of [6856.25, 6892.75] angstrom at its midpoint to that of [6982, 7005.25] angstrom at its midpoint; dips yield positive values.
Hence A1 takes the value -0.7 angstrom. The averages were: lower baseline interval 34.4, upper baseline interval 35.3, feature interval 36.6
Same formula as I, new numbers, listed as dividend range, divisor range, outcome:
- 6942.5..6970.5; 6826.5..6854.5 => 1.07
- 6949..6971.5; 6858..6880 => 1.10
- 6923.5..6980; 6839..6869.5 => 1.07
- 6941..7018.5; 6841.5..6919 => 1.05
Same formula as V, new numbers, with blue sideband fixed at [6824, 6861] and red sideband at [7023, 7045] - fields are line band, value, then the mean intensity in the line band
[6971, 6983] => -0.1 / 35.6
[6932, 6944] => 0.2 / 34.5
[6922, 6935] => 0.1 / 34.8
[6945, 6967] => -0.6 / 36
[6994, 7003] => 0.0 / 35.3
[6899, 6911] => -0.5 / 36.2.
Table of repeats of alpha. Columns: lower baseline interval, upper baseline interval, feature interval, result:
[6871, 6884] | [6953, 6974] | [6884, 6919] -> -0.7 angstrom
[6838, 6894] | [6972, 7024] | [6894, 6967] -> -1.1 angstrom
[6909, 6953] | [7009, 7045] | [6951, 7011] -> -0.9 angstrom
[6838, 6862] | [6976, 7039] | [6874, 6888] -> 0.0 angstrom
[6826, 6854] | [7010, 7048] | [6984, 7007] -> 0.1 angstrom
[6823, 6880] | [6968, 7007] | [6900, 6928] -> -0.5 angstrom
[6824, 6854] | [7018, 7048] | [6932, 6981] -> -0.6 angstrom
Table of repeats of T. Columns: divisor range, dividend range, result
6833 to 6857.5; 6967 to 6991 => 1.07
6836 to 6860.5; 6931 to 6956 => 1.04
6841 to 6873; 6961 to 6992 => 1.09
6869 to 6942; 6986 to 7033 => 1.04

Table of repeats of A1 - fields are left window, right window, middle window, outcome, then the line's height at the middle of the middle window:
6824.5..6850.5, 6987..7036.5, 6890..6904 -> -0.63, 35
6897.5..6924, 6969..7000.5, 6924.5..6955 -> 0.65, 35.6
